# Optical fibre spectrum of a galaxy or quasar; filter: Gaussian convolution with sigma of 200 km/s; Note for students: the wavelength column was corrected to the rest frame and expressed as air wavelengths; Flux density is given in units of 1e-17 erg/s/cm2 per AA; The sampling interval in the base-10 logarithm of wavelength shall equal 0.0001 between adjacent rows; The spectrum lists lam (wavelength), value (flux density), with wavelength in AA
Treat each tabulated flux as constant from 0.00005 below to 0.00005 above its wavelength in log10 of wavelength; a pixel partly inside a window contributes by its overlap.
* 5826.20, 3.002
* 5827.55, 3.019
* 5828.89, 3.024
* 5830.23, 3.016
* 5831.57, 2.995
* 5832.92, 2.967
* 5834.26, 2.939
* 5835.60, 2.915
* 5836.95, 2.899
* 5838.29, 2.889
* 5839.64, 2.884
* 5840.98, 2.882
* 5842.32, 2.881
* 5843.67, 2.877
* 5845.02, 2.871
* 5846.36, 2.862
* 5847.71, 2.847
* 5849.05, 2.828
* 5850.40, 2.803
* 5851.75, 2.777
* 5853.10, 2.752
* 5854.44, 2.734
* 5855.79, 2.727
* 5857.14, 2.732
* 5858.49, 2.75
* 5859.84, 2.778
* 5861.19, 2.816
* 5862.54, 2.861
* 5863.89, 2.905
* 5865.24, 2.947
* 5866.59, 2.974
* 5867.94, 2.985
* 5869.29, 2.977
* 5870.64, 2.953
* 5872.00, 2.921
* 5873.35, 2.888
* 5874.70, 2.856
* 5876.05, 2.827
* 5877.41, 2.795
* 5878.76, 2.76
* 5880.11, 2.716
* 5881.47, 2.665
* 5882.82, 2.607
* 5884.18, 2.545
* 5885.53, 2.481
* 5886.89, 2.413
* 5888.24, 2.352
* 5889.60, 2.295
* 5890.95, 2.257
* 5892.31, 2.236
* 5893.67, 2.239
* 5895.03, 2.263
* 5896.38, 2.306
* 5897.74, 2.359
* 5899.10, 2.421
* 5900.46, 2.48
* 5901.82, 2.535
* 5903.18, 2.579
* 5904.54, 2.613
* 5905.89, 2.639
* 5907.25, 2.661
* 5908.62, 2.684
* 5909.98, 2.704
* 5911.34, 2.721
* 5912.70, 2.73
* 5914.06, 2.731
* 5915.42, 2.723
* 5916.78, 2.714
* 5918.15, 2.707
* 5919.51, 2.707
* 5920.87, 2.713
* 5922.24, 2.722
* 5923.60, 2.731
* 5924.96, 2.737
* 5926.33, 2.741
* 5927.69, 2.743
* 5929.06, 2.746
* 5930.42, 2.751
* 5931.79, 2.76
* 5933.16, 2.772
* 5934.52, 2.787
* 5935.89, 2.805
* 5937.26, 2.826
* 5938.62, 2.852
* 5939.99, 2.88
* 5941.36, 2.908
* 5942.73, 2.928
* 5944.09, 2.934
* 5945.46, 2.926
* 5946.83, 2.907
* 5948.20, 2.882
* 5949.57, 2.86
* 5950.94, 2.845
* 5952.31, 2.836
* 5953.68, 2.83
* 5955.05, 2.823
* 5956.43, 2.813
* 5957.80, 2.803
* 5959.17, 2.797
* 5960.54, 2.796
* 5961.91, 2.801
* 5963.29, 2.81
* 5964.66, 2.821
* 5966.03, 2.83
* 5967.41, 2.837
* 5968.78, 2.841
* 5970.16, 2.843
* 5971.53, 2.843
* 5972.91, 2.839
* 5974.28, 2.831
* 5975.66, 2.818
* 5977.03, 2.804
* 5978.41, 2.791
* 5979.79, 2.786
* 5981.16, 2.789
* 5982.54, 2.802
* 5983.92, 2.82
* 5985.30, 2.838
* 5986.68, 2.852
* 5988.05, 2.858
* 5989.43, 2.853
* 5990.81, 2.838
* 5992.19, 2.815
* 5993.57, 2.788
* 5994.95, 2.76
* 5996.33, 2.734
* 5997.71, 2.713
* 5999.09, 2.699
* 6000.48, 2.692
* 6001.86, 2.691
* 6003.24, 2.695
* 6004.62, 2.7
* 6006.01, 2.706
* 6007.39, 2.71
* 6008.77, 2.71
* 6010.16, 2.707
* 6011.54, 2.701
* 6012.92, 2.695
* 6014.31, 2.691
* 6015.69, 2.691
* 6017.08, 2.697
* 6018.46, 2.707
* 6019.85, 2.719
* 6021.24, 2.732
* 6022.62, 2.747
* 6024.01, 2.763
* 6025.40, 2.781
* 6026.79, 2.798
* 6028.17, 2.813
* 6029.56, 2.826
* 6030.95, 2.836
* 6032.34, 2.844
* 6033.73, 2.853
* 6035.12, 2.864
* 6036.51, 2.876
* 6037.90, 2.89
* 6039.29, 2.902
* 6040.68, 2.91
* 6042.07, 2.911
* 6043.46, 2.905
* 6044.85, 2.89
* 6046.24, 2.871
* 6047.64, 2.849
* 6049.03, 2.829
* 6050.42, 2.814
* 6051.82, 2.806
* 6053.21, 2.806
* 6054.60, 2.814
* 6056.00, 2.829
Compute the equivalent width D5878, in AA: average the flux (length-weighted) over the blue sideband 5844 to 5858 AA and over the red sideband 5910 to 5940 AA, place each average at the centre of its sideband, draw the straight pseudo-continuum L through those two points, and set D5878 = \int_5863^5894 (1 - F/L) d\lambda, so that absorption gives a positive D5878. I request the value 1.1 AA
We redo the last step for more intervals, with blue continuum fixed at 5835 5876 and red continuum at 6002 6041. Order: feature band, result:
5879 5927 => 4.5 AA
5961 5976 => -0.2 AA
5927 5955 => -0.3 AA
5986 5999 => -0.1 AA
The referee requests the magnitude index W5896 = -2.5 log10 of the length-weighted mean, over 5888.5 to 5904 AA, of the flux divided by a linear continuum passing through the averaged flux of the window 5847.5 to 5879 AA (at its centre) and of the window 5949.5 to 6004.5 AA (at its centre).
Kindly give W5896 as 0.20 mag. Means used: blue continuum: 2.84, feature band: 2.36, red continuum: 2.8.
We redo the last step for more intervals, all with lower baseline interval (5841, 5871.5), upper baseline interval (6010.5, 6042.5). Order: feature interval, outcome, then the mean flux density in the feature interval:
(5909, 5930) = 0.04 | 2.73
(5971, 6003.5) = 0.01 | 2.79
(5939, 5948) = -0.03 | 2.91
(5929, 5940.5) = 0.01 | 2.8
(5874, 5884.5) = 0.04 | 2.73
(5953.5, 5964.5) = 0.00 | 2.81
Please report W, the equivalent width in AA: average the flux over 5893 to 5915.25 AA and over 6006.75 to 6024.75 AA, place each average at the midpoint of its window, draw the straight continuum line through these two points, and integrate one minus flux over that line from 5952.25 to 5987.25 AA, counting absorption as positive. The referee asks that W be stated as -2.31 AA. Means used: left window 2.55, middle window 2.82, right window 2.71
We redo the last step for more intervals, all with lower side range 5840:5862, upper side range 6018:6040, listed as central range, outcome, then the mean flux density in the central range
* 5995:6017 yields 0.8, 2.7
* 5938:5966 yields -0.4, 2.85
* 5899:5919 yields 1.1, 2.65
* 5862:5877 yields -0.6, 2.92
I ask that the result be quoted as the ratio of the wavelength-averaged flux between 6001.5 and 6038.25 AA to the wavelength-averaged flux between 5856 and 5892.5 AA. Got 1.01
